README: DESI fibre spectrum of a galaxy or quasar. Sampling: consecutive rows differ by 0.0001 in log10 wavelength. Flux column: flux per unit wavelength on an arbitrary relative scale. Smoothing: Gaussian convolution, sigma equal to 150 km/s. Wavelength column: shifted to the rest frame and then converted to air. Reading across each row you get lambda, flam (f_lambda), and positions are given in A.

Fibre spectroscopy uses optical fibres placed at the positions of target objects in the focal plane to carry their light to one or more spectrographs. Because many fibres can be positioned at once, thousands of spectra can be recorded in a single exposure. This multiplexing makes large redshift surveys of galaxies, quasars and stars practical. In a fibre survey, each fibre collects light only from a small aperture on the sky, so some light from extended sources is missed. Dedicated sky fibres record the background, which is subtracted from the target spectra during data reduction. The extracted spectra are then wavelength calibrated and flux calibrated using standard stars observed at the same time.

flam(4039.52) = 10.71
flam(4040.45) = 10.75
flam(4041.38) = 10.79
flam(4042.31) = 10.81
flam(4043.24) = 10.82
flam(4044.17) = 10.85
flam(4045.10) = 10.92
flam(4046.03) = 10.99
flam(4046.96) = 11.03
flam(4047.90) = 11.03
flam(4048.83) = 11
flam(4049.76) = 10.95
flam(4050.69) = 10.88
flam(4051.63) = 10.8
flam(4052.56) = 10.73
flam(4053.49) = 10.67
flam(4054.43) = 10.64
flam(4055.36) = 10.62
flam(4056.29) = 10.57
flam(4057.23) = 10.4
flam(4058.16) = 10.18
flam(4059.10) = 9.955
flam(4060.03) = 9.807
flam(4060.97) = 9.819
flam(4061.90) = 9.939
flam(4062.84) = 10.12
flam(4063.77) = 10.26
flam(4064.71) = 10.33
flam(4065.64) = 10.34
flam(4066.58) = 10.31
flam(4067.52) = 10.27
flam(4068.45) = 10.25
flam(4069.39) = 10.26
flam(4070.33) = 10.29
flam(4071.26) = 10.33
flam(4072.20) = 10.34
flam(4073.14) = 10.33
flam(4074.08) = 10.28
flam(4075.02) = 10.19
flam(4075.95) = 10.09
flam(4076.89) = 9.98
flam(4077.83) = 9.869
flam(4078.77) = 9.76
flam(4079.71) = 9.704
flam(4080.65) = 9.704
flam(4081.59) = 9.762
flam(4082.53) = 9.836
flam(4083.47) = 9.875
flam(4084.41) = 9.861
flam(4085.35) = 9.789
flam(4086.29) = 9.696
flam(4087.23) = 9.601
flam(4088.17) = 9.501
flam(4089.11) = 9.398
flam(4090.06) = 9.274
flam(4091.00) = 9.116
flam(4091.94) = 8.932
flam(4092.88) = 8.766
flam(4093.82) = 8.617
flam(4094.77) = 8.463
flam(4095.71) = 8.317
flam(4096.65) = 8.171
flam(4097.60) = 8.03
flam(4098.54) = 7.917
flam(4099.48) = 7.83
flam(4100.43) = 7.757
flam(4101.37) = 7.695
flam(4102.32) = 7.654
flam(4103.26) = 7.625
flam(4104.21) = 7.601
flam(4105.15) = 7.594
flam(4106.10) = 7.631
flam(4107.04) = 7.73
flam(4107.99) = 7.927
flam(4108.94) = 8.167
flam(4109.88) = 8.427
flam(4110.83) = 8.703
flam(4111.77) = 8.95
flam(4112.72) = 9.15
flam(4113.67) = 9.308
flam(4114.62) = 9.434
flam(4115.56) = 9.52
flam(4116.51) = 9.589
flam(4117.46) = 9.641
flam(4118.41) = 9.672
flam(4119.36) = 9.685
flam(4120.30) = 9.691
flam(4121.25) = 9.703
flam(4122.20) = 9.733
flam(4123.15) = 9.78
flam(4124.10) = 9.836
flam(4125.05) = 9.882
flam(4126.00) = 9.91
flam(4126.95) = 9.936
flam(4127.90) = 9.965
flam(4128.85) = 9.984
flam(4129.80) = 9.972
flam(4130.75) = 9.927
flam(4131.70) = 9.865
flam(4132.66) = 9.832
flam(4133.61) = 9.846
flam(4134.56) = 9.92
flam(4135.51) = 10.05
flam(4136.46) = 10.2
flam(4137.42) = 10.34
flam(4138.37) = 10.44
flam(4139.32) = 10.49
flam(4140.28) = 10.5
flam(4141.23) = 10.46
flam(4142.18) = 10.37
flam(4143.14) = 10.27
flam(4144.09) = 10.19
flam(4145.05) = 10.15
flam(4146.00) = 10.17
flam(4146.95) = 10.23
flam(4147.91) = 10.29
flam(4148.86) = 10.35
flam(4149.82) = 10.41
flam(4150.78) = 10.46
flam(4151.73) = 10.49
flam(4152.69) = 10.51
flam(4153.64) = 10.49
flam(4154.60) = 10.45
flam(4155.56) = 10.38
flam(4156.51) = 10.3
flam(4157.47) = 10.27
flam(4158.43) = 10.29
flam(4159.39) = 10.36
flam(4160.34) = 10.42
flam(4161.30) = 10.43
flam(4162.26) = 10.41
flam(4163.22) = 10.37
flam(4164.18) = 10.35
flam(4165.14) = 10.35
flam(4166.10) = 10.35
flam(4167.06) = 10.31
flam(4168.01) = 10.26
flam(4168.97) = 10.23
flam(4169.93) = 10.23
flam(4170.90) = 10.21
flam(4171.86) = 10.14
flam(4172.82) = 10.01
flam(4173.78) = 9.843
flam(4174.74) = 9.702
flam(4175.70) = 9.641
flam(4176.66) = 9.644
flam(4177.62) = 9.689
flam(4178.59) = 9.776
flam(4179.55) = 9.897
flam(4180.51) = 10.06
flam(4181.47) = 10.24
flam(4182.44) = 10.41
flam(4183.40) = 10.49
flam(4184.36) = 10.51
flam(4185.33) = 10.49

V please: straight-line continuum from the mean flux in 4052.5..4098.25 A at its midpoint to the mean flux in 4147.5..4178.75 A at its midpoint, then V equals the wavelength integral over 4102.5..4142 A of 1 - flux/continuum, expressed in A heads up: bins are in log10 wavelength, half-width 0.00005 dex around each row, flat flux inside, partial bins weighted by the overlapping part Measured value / 2.40 A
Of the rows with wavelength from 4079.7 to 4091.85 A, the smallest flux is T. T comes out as 9.116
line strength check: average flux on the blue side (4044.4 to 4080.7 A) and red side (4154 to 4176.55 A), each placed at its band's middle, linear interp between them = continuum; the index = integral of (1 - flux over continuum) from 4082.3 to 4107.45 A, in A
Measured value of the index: 4.2 A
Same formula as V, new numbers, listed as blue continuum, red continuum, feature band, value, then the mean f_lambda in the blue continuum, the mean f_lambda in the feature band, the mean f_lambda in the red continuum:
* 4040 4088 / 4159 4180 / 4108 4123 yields 1.4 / 10.3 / 9.26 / 10.1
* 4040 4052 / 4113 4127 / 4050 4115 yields 5.6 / 10.9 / 9.42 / 9.67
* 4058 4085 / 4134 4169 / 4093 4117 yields 4.4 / 10.1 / 8.32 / 10.3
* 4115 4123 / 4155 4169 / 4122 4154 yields -0.6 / 9.66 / 10.2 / 10.3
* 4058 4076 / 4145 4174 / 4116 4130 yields 0.6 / 10.2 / 9.79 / 10.3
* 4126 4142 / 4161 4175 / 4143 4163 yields -0.4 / 10.1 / 10.4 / 10.2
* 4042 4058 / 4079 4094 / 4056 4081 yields 0.0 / 10.8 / 10.1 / 9.49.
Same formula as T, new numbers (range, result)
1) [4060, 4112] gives 7.594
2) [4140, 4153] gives 10.15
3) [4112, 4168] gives 9.15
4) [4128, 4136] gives 9.832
